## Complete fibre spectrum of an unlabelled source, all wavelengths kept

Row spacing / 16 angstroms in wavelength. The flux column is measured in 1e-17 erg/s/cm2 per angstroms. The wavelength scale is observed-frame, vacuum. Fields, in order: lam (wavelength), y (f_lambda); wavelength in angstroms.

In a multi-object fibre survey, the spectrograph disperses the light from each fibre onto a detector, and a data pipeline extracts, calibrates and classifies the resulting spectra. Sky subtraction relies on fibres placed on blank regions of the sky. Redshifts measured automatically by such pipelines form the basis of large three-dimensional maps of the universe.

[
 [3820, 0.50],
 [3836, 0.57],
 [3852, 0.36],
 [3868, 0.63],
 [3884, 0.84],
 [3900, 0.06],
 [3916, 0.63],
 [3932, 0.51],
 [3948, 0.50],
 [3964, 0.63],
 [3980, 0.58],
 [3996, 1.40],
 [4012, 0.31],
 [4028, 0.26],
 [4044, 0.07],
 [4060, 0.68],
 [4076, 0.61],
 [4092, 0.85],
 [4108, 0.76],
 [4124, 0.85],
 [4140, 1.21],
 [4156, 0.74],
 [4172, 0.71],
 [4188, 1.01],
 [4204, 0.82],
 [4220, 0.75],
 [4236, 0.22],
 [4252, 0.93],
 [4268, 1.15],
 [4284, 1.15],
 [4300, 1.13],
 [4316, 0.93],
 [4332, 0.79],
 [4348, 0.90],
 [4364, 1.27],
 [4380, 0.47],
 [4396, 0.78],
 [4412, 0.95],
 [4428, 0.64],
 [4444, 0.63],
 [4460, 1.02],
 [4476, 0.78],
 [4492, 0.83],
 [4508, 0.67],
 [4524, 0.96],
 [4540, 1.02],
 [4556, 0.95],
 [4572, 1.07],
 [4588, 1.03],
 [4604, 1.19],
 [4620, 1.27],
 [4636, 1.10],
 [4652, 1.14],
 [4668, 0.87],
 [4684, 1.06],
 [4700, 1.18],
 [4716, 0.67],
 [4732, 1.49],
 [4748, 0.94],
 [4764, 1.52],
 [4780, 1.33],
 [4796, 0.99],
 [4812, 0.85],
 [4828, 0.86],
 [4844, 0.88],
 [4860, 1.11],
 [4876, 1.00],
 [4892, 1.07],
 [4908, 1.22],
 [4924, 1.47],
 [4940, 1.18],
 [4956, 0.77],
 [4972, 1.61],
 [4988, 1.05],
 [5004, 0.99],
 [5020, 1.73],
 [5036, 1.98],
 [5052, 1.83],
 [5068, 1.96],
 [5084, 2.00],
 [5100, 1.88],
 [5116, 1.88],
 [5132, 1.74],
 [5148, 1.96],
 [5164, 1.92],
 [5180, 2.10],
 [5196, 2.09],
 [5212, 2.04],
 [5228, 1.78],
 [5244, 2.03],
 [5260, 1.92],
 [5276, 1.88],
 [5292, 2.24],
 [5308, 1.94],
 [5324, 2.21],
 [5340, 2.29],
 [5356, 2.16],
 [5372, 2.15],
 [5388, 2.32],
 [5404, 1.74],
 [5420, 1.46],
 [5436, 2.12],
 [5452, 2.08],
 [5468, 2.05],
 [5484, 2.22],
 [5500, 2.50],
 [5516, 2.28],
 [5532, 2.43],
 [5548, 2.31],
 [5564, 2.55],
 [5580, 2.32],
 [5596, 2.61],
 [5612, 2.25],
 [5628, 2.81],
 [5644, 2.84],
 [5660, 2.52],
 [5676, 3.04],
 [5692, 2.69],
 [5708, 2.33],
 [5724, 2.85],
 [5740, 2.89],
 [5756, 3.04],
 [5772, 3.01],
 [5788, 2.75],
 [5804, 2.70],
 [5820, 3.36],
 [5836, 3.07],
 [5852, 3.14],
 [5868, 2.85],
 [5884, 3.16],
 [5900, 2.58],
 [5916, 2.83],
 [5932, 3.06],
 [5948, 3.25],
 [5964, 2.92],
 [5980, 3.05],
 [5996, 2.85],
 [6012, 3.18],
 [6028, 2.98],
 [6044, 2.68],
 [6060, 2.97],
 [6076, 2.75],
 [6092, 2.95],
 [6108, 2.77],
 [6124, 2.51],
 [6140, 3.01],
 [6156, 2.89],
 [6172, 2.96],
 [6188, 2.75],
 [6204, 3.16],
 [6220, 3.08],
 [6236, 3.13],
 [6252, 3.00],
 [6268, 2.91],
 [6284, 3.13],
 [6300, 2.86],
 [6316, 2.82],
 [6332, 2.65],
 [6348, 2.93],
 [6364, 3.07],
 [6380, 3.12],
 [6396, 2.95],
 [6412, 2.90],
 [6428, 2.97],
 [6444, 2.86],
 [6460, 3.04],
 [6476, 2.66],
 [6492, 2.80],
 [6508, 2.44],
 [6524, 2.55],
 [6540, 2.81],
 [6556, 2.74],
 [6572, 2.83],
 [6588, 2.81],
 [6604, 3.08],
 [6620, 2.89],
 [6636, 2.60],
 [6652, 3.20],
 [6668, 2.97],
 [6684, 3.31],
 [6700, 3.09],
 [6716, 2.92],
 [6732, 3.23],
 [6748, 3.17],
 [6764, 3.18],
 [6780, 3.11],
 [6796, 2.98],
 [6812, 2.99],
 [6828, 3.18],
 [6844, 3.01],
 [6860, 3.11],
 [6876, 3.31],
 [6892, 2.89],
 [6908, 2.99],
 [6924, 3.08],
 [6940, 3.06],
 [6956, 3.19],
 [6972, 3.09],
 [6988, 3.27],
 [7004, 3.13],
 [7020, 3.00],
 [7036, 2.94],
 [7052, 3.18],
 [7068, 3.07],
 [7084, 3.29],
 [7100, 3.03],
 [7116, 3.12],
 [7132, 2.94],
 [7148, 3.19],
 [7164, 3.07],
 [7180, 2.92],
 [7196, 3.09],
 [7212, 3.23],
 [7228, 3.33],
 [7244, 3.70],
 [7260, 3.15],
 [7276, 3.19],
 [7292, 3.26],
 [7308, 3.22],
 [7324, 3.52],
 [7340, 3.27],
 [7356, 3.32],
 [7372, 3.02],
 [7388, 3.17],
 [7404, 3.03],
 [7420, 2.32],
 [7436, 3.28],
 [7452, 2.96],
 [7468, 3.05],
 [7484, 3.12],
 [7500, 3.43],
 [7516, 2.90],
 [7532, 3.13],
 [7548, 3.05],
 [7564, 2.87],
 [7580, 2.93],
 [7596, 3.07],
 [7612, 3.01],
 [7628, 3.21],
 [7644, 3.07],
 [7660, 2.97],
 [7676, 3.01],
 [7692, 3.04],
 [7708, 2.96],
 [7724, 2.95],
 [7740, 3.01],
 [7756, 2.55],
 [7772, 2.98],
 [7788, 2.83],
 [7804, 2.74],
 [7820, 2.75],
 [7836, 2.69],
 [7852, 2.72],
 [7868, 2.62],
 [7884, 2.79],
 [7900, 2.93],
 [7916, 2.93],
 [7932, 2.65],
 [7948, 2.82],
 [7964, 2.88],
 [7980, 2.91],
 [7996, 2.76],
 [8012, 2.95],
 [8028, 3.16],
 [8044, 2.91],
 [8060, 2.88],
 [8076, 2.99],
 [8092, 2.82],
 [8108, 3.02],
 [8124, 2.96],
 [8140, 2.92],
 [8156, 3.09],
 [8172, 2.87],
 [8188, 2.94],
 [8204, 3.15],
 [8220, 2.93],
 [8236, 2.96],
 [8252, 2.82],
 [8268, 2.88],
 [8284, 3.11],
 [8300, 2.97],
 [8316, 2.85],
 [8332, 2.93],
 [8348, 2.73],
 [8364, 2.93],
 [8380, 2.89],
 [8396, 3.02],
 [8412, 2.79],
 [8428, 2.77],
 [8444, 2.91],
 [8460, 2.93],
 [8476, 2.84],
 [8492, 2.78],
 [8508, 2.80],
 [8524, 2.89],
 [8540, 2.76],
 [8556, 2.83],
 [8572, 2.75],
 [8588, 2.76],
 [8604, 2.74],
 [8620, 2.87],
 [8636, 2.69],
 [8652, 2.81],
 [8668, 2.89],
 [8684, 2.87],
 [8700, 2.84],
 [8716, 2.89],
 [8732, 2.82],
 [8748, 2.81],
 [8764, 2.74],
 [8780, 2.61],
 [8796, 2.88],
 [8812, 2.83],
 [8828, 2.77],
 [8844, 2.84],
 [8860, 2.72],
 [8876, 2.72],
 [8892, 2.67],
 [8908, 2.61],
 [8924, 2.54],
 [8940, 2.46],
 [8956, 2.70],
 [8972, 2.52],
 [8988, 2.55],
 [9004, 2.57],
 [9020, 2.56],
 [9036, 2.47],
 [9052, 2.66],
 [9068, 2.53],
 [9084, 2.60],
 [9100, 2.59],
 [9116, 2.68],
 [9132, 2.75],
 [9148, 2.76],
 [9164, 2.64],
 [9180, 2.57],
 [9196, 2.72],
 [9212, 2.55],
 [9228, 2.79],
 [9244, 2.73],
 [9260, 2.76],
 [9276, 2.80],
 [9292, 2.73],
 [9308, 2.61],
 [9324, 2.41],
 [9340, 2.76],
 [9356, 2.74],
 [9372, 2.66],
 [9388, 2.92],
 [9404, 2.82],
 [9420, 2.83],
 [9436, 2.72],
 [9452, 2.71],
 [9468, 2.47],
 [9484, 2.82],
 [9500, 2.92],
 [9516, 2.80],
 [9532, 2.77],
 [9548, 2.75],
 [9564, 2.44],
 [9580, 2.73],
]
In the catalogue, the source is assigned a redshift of 0.258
